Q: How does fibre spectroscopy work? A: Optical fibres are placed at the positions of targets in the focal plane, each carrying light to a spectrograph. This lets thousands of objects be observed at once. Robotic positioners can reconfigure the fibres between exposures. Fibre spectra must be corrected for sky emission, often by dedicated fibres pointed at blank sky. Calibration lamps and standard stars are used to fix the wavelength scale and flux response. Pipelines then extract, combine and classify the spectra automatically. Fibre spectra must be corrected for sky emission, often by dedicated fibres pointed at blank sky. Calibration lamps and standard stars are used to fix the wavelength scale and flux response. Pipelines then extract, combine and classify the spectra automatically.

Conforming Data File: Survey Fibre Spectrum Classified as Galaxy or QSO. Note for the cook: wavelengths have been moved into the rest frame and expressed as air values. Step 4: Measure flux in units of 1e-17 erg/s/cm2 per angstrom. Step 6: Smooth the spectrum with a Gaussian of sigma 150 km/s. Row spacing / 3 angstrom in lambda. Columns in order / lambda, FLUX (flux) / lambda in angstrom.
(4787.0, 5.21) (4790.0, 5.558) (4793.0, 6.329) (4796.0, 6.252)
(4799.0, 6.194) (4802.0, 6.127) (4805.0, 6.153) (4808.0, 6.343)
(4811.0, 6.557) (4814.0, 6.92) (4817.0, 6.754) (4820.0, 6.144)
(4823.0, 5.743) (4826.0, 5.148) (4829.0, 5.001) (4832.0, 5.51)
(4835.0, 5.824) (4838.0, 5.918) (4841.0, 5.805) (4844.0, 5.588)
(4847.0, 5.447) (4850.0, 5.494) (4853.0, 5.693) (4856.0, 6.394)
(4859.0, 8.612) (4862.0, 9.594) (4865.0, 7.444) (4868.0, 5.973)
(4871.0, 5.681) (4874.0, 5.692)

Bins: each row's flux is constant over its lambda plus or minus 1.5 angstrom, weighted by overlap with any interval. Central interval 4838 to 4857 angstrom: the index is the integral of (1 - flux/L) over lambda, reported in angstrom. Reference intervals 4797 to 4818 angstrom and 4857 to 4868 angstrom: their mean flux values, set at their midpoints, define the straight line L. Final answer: 4.7 angstrom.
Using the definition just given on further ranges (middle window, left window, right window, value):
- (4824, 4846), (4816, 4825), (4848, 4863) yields 3.2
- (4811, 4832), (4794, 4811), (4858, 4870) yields 2.3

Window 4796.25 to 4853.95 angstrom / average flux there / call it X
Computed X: 5.92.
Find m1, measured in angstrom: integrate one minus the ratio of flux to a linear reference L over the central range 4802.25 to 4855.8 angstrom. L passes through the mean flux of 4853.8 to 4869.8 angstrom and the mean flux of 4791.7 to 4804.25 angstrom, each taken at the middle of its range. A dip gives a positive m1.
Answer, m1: 7.11 angstrom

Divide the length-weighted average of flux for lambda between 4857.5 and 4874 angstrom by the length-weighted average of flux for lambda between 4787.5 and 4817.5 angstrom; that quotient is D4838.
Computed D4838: 1.2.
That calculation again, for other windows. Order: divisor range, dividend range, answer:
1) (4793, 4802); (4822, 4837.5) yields 0.88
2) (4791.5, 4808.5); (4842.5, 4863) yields 1.06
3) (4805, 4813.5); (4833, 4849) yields 0.88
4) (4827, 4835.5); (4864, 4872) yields 1.18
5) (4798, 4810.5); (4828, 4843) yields 0.90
